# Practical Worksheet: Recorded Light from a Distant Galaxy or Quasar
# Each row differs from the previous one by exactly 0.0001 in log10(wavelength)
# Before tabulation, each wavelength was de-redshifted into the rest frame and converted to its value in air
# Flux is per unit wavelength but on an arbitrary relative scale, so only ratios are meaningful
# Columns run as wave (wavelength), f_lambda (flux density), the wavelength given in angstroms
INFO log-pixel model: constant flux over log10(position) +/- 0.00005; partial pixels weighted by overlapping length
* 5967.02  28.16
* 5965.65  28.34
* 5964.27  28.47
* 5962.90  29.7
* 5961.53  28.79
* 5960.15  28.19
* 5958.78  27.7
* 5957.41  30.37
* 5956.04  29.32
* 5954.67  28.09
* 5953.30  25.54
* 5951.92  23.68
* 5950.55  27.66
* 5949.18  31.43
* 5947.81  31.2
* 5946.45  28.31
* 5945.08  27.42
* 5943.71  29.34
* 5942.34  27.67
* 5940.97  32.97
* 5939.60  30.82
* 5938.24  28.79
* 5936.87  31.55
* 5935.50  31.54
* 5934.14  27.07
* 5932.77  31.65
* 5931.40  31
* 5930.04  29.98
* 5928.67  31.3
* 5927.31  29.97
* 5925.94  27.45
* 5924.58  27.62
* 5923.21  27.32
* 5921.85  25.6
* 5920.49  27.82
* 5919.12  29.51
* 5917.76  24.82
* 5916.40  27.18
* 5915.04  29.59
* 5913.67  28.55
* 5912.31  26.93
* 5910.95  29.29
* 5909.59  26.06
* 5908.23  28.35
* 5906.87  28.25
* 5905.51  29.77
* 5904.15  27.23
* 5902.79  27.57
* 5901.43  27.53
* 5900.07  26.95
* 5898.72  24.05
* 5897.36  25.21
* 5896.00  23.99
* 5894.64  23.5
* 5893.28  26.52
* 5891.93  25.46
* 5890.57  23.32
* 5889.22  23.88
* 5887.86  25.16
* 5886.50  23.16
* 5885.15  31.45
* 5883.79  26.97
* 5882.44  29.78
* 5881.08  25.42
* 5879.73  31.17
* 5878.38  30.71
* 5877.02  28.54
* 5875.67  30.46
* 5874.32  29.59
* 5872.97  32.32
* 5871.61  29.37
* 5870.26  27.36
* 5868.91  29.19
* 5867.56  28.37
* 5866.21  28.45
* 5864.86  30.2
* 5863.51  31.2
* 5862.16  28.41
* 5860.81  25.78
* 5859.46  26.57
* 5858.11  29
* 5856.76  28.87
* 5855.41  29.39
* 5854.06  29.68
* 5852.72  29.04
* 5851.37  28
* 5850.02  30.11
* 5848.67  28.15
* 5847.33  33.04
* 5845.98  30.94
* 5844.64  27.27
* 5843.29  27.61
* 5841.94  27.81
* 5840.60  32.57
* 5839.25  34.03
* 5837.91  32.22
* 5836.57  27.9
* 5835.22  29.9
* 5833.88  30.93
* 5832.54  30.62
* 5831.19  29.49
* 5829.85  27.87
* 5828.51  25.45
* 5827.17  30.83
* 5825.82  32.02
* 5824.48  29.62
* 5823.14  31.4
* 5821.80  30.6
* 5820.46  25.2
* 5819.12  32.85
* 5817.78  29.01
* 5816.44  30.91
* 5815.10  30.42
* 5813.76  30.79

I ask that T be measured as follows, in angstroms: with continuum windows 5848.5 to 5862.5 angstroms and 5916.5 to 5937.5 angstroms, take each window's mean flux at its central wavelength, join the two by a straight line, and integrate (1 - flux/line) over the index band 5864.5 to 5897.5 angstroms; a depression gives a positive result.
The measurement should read 1.2 angstroms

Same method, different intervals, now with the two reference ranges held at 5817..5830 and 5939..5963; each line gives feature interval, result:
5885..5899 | 2.1 angstroms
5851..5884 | 0.3 angstroms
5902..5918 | 0.6 angstroms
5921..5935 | 0.0 angstroms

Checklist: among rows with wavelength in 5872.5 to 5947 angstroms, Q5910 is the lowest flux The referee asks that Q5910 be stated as 23.16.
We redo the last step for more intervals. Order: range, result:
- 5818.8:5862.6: 25.2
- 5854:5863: 25.78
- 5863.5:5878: 27.36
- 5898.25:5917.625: 24.05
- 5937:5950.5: 27.42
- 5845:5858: 28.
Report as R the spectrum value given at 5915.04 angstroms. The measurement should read 29.59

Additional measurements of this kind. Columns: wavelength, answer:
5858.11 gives 29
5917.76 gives 24.82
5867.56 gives 28.37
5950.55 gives 27.66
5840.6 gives 32.57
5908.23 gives 28.35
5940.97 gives 32.97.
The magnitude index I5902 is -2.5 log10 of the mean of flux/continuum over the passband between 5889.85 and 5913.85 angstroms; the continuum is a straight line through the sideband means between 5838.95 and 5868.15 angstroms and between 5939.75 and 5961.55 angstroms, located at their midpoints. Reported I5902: 0.09 mag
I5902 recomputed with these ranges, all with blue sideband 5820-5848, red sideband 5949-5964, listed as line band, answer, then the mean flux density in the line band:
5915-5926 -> 0.05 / 27.3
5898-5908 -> 0.06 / 27.4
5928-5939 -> -0.07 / 30.4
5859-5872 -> 0.03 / 28.5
